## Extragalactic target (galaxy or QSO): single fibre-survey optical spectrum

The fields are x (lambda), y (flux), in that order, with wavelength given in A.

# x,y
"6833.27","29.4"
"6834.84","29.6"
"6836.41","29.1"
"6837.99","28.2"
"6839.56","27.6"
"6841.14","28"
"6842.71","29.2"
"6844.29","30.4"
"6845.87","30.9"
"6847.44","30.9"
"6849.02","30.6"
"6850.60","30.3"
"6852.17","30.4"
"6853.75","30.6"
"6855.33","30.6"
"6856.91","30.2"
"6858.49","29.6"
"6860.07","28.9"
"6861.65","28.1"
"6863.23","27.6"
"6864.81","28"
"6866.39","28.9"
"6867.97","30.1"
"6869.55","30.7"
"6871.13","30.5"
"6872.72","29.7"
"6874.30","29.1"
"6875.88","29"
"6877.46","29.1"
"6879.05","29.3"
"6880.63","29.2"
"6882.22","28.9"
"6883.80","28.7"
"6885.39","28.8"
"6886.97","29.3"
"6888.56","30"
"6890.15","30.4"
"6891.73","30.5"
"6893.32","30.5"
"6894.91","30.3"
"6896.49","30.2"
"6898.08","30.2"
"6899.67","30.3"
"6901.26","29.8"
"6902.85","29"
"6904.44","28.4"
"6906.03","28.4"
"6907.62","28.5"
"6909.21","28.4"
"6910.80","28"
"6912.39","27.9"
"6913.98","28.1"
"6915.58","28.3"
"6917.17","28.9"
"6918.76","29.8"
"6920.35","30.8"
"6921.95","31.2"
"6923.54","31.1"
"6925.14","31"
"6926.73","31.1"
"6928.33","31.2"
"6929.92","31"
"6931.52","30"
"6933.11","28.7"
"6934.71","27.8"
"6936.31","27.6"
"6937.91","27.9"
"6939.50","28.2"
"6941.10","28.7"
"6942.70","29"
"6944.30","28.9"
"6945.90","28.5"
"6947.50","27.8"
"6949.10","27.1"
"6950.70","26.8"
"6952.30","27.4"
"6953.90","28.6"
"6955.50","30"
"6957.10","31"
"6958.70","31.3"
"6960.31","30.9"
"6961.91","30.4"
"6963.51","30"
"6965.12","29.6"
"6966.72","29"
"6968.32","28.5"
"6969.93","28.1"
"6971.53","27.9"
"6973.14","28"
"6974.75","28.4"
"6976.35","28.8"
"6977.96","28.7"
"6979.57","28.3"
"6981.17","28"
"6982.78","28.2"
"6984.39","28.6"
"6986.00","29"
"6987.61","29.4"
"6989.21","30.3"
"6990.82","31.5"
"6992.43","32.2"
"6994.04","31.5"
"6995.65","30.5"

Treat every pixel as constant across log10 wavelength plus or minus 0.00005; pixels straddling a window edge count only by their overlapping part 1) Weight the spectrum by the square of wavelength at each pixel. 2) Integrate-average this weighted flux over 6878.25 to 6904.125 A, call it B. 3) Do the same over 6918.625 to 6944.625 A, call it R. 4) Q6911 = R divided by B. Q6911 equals 1.01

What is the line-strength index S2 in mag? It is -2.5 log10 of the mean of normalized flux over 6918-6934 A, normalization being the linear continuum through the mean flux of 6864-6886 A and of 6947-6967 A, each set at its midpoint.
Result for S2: -0.047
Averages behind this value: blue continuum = 29.3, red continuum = 29.3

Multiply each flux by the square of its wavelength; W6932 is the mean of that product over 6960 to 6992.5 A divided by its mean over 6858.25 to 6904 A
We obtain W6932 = 1.02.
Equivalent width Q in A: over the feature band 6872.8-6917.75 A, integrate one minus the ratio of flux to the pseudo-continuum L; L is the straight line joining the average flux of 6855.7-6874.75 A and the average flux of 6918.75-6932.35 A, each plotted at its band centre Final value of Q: 1.3 A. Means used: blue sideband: 29.3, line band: 29.2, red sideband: 30.9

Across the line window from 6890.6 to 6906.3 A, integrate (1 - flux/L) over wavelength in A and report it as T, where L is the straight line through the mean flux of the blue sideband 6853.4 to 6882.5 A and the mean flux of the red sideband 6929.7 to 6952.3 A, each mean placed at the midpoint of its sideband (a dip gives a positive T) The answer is -0.5 A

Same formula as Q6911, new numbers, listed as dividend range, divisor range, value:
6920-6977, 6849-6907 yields 1.01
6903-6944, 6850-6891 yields 1.01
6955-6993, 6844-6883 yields 1.02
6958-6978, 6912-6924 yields 1.00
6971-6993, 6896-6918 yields 1.03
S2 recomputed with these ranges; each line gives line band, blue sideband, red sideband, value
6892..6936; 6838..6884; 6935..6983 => -0.019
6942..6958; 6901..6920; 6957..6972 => 0.032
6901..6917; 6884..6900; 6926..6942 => 0.046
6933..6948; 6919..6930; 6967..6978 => 0.068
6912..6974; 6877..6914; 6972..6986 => -0.016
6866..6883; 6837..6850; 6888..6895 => 0.019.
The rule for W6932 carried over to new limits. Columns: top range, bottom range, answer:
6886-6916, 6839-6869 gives 1.01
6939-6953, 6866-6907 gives 0.96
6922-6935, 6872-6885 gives 1.06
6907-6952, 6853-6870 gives 1.01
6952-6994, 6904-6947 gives 1.02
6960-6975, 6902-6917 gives 1.04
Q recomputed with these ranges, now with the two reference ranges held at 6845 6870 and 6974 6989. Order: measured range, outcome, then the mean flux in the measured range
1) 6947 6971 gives -0.19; 29.1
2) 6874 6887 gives 0.24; 29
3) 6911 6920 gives 0.18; 28.7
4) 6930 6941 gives 0.20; 28.6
